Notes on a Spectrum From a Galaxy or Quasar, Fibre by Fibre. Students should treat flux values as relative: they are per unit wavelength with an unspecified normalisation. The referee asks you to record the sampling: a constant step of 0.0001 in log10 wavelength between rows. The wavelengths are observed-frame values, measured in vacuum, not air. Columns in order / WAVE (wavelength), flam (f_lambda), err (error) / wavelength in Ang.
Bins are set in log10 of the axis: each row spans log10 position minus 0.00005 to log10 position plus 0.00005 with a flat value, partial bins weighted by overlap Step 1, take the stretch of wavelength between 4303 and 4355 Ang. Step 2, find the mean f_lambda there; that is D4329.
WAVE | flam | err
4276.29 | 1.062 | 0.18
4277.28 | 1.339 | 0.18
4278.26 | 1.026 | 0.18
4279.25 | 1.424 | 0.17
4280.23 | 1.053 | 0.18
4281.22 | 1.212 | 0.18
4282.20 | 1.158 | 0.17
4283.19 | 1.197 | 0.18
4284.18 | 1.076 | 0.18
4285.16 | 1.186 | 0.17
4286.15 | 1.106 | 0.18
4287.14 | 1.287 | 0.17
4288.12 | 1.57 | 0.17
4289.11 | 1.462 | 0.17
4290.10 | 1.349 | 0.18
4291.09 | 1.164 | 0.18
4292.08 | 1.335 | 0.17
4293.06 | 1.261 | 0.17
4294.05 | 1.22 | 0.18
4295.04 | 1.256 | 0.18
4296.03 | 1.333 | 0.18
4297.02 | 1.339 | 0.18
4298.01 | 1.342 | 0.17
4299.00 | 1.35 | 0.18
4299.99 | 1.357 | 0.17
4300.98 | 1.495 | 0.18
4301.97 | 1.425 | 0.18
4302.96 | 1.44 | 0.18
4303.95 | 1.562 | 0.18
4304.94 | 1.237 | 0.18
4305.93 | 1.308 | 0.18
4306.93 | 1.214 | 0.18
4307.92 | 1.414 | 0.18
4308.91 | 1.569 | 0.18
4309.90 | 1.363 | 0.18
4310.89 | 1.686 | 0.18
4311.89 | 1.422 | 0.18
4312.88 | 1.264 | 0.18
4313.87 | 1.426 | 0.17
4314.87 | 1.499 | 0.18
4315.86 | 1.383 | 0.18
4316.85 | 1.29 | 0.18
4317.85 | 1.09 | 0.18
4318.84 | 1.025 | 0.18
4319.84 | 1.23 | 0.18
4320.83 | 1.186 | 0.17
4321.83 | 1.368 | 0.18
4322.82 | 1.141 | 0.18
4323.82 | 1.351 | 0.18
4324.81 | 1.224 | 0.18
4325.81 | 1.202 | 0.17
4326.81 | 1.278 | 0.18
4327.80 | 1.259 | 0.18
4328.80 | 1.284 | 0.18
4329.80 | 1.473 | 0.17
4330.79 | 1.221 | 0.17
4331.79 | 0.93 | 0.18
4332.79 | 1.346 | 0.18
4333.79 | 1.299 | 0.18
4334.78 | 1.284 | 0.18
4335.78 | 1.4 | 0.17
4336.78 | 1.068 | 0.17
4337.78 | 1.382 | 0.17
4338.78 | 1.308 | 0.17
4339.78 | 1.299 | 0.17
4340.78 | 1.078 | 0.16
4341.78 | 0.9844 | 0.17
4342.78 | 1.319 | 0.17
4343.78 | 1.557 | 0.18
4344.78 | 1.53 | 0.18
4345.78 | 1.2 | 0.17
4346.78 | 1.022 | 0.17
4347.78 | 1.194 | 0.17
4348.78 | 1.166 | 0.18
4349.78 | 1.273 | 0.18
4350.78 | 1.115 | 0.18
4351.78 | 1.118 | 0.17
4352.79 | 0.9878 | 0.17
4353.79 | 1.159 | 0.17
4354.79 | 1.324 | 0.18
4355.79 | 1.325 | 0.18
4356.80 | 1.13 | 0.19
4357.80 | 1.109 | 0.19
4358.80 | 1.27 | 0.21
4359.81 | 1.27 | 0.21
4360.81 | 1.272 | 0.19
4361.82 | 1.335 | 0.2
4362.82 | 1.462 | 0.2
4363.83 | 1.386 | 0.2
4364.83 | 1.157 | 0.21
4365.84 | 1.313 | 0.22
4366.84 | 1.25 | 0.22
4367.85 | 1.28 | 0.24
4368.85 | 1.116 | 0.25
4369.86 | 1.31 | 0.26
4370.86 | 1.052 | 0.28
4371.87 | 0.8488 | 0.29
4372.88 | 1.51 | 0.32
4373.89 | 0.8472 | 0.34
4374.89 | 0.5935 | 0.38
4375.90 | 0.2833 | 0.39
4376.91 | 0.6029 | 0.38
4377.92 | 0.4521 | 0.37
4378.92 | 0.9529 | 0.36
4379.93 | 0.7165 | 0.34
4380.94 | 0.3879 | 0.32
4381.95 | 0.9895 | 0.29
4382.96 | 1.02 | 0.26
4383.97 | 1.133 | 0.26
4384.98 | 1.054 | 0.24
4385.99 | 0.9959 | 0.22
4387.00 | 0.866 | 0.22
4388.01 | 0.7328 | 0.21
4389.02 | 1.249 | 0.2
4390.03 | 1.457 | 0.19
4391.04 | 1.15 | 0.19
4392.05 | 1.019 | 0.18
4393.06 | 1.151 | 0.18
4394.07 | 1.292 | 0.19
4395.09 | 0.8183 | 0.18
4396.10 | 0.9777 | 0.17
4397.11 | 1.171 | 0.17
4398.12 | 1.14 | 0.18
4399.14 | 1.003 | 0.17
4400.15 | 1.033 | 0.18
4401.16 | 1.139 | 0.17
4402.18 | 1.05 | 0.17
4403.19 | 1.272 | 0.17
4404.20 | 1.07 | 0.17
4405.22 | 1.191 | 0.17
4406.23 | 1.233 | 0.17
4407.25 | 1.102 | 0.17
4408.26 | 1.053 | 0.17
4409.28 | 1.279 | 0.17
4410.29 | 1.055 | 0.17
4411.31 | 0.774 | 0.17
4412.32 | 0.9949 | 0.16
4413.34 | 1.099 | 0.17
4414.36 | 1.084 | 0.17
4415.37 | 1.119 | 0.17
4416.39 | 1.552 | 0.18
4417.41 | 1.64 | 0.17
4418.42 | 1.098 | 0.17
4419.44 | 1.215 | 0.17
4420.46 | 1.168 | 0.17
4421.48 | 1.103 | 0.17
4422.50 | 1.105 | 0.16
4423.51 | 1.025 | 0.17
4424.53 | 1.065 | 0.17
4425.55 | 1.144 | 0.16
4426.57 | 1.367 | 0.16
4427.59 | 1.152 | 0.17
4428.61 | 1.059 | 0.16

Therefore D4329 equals 1.28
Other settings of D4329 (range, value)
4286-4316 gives 1.37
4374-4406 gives 0.968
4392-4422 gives 1.13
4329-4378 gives 1.17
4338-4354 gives 1.21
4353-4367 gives 1.26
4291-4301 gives 1.31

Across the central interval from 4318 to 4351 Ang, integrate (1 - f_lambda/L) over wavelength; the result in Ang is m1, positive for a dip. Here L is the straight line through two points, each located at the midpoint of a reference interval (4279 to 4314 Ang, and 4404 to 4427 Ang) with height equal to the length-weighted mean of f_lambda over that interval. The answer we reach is 0.8 Ang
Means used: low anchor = 1.33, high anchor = 1.15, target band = 1.24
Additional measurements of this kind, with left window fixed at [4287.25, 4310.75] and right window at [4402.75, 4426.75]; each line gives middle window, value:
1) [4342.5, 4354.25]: 0.5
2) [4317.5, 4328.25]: 0.9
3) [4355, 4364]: -0.2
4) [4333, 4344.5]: 0.2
